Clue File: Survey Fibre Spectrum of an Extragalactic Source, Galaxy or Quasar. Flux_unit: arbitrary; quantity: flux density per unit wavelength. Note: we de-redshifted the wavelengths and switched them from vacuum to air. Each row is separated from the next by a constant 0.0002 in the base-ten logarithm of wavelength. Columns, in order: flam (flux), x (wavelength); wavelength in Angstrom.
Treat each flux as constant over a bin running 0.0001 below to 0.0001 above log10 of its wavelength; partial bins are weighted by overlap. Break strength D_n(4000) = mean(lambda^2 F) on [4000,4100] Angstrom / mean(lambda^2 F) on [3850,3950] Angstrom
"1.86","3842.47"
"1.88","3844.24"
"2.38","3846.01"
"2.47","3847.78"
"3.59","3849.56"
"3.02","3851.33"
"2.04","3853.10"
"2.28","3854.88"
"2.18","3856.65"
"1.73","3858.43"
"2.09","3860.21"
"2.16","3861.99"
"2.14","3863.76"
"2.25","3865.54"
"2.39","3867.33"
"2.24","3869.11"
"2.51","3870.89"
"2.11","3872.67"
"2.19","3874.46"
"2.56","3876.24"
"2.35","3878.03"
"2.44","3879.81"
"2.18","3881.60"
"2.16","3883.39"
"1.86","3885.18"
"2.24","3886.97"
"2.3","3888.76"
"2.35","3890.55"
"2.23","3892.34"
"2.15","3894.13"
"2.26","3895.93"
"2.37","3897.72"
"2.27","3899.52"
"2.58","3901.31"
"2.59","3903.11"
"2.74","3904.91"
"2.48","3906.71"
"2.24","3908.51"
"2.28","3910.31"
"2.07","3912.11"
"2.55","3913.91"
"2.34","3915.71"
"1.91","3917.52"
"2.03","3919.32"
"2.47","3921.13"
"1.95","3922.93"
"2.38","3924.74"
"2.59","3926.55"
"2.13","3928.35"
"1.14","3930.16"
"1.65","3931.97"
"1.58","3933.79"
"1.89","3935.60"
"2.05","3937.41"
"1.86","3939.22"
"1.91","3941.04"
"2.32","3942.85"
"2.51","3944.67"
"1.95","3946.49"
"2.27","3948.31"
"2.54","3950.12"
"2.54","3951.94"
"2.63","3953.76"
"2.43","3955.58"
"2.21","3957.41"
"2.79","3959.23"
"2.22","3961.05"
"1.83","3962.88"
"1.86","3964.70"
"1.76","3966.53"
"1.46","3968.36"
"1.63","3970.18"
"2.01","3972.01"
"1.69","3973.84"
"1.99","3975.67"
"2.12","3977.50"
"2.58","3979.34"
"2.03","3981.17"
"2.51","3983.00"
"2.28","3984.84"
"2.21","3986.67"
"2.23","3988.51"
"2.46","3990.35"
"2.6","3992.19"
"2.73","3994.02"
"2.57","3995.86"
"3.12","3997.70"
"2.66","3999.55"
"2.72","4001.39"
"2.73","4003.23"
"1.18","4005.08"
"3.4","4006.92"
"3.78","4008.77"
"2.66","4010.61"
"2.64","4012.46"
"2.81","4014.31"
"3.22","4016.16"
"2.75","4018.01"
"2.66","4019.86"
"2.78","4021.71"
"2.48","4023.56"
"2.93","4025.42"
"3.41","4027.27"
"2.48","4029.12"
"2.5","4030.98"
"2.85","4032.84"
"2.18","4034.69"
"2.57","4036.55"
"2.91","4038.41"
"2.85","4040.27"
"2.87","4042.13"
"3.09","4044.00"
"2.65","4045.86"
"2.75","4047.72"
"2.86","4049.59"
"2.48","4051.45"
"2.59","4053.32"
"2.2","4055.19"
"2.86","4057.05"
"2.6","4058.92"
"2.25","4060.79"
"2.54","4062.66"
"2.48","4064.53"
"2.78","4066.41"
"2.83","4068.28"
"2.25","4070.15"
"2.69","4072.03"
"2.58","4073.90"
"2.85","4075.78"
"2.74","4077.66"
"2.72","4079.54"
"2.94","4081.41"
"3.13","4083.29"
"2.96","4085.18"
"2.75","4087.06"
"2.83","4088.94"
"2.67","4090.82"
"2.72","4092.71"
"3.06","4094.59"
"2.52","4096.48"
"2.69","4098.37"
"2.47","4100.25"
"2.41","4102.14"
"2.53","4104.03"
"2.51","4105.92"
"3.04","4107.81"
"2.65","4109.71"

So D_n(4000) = 1.32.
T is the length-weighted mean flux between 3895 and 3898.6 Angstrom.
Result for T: 2.31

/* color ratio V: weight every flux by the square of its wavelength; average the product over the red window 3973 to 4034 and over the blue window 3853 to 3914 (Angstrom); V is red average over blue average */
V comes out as 1.22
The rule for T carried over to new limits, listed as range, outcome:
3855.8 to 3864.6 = 2.06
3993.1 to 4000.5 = 2.77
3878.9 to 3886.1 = 2.16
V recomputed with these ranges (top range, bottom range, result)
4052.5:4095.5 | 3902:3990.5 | 1.33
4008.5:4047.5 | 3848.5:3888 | 1.32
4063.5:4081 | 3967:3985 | 1.39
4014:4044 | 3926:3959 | 1.36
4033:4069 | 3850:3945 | 1.29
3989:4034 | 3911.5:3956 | 1.33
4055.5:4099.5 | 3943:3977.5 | 1.35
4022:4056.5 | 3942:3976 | 1.32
